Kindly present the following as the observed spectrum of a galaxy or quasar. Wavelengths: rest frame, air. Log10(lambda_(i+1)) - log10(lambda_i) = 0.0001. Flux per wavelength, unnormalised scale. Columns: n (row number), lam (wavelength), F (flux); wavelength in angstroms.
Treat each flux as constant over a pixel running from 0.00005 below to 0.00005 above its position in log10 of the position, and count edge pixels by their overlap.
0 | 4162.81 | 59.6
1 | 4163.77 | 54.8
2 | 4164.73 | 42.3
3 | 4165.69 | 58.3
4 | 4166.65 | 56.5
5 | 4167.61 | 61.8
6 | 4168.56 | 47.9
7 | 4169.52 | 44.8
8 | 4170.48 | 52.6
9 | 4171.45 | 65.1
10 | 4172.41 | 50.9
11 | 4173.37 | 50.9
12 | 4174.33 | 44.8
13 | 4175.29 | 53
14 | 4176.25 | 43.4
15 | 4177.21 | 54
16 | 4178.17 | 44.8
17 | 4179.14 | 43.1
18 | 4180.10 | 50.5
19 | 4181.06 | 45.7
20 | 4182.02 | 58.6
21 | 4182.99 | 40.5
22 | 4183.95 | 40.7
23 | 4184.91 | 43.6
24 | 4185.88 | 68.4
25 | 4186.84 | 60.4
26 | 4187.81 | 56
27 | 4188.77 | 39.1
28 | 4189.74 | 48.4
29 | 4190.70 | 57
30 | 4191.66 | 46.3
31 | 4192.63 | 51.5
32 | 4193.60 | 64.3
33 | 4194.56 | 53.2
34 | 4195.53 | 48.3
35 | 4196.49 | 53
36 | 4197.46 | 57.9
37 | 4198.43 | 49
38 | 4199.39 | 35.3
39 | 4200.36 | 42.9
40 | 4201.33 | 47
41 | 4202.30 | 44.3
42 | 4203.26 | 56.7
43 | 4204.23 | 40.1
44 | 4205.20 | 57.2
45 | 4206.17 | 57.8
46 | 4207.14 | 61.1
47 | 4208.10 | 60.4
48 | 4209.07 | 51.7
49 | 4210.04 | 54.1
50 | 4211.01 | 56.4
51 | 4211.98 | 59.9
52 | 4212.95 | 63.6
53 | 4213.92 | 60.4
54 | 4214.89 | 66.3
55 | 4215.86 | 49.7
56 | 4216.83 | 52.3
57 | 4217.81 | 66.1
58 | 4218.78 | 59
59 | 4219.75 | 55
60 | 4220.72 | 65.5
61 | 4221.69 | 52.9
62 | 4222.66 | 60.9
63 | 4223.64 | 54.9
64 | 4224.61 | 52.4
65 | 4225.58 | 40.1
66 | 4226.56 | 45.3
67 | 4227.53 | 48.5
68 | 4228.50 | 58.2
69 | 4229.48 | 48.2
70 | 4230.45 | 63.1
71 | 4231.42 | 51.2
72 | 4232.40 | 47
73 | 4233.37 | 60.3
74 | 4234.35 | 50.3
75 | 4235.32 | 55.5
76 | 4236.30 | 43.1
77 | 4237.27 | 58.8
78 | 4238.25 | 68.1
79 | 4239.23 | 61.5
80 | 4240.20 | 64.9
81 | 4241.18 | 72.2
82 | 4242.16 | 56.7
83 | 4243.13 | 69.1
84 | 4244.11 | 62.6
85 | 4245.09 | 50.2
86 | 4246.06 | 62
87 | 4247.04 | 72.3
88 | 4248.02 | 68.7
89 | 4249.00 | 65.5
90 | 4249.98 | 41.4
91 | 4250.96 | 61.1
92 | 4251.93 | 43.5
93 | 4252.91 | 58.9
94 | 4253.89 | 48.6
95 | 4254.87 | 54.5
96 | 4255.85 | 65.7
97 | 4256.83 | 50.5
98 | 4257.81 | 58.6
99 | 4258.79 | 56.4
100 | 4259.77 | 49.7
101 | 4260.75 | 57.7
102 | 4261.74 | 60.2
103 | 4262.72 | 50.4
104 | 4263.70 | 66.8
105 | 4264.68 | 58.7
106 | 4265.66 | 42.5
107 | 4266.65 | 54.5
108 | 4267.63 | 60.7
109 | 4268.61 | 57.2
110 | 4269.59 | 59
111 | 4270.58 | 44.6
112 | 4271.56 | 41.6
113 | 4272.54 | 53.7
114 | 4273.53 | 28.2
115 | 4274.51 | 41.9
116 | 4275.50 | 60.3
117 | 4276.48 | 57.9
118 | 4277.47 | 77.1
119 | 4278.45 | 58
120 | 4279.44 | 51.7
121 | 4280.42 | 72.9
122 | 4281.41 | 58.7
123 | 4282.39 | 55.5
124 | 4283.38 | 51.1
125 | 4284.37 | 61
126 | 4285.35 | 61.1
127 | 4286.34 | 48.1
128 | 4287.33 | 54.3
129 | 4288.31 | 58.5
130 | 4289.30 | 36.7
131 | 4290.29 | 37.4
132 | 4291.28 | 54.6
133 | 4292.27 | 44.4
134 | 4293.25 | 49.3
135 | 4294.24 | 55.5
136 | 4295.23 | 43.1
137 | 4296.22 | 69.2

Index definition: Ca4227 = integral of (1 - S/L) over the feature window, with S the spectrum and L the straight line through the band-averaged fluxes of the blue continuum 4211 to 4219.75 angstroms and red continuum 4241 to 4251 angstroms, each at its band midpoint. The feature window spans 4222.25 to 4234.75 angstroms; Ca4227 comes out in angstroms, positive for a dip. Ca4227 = 1.7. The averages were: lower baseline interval 59.2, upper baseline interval 61.7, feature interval 52.3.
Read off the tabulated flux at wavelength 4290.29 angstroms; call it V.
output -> 37.4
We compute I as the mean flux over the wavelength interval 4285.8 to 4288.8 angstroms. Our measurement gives 53.8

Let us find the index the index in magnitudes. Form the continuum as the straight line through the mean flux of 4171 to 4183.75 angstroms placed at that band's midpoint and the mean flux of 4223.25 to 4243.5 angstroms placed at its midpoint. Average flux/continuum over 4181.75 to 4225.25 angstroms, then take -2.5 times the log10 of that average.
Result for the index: -0.028 mag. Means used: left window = 49.4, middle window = 53.7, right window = 55.6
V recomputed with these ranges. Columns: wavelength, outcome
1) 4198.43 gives 49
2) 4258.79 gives 56.4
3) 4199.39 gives 35.3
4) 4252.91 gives 58.9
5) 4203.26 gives 56.7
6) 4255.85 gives 65.7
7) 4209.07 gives 51.7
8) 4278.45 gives 58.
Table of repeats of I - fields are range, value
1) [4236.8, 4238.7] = 63.3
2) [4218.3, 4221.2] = 59.9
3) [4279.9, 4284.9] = 59.9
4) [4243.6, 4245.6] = 56.7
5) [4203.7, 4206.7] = 51.8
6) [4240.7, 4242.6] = 64.5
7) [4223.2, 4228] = 48.2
